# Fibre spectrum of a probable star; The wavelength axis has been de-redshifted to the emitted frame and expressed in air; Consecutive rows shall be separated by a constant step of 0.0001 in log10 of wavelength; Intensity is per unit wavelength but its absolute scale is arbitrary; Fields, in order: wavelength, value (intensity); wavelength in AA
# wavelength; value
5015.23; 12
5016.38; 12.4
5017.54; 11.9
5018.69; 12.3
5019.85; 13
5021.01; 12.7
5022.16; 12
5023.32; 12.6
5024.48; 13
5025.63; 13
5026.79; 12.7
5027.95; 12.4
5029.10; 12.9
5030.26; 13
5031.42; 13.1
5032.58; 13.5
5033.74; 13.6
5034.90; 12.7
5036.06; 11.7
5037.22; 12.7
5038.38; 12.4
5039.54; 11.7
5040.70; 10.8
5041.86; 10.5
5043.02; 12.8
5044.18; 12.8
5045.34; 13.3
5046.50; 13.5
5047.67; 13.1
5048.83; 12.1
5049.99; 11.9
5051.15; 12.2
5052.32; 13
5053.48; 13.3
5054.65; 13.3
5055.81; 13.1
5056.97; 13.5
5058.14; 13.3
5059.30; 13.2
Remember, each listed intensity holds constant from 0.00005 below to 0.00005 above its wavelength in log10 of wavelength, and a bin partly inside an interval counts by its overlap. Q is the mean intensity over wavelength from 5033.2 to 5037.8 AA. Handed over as 12.7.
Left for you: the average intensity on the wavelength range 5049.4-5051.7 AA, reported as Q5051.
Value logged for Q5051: 12.1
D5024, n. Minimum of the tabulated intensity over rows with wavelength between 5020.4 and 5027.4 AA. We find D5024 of 12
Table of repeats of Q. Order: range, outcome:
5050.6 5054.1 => 12.8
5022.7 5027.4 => 12.8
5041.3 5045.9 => 12.4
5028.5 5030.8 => 13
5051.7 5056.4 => 13.2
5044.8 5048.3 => 13.3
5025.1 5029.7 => 12.8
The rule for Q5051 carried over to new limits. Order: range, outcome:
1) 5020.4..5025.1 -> 12.6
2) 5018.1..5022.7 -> 12.5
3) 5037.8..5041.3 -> 11.6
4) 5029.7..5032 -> 13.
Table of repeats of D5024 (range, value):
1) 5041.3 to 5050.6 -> 10.5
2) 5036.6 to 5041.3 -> 10.8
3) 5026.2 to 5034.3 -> 12.4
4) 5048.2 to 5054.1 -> 11.9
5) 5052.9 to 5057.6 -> 13.1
